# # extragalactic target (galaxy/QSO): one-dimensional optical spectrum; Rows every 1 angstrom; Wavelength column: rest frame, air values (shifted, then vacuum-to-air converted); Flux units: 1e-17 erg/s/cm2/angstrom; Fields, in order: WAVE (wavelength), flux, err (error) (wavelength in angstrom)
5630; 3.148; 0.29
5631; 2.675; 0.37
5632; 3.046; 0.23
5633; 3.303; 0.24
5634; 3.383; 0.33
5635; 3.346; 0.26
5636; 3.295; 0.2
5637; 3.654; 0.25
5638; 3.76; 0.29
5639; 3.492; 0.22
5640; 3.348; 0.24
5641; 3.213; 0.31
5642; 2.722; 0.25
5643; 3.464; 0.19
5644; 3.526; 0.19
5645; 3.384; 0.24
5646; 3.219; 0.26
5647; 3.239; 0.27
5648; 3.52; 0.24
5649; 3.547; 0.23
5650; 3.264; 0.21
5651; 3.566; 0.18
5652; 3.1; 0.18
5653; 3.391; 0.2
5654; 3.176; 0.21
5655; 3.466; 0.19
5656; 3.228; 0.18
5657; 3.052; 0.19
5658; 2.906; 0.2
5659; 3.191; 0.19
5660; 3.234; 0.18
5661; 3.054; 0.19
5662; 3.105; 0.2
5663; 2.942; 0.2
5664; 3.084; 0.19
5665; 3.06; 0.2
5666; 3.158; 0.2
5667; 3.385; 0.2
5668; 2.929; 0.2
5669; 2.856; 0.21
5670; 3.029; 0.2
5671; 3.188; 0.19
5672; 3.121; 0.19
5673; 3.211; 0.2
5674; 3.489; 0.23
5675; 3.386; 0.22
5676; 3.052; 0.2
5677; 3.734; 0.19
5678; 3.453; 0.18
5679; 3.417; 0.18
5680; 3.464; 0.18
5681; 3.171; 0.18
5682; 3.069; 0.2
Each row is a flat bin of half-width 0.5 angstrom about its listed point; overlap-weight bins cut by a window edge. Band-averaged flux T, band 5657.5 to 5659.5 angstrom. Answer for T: 3.05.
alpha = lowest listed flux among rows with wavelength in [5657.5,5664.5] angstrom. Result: 2.906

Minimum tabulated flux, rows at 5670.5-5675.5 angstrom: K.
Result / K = 3.121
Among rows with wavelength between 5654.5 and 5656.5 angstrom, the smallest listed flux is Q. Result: 3.228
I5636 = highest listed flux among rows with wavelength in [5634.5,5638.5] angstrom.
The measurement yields 3.76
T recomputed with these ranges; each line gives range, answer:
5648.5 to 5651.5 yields 3.46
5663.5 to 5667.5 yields 3.17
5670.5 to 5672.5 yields 3.15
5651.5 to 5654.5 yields 3.22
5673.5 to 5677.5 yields 3.42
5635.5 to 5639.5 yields 3.55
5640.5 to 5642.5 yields 2.97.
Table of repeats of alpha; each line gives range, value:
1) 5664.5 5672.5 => 2.856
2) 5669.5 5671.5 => 3.029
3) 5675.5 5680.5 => 3.052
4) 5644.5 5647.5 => 3.219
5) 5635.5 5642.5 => 2.722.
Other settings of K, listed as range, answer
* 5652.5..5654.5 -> 3.176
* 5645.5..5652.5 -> 3.1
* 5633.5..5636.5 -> 3.295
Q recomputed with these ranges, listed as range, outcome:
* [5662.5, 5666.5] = 2.942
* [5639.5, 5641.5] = 3.213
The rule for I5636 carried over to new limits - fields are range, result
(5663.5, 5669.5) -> 3.385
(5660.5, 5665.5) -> 3.105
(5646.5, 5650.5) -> 3.547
